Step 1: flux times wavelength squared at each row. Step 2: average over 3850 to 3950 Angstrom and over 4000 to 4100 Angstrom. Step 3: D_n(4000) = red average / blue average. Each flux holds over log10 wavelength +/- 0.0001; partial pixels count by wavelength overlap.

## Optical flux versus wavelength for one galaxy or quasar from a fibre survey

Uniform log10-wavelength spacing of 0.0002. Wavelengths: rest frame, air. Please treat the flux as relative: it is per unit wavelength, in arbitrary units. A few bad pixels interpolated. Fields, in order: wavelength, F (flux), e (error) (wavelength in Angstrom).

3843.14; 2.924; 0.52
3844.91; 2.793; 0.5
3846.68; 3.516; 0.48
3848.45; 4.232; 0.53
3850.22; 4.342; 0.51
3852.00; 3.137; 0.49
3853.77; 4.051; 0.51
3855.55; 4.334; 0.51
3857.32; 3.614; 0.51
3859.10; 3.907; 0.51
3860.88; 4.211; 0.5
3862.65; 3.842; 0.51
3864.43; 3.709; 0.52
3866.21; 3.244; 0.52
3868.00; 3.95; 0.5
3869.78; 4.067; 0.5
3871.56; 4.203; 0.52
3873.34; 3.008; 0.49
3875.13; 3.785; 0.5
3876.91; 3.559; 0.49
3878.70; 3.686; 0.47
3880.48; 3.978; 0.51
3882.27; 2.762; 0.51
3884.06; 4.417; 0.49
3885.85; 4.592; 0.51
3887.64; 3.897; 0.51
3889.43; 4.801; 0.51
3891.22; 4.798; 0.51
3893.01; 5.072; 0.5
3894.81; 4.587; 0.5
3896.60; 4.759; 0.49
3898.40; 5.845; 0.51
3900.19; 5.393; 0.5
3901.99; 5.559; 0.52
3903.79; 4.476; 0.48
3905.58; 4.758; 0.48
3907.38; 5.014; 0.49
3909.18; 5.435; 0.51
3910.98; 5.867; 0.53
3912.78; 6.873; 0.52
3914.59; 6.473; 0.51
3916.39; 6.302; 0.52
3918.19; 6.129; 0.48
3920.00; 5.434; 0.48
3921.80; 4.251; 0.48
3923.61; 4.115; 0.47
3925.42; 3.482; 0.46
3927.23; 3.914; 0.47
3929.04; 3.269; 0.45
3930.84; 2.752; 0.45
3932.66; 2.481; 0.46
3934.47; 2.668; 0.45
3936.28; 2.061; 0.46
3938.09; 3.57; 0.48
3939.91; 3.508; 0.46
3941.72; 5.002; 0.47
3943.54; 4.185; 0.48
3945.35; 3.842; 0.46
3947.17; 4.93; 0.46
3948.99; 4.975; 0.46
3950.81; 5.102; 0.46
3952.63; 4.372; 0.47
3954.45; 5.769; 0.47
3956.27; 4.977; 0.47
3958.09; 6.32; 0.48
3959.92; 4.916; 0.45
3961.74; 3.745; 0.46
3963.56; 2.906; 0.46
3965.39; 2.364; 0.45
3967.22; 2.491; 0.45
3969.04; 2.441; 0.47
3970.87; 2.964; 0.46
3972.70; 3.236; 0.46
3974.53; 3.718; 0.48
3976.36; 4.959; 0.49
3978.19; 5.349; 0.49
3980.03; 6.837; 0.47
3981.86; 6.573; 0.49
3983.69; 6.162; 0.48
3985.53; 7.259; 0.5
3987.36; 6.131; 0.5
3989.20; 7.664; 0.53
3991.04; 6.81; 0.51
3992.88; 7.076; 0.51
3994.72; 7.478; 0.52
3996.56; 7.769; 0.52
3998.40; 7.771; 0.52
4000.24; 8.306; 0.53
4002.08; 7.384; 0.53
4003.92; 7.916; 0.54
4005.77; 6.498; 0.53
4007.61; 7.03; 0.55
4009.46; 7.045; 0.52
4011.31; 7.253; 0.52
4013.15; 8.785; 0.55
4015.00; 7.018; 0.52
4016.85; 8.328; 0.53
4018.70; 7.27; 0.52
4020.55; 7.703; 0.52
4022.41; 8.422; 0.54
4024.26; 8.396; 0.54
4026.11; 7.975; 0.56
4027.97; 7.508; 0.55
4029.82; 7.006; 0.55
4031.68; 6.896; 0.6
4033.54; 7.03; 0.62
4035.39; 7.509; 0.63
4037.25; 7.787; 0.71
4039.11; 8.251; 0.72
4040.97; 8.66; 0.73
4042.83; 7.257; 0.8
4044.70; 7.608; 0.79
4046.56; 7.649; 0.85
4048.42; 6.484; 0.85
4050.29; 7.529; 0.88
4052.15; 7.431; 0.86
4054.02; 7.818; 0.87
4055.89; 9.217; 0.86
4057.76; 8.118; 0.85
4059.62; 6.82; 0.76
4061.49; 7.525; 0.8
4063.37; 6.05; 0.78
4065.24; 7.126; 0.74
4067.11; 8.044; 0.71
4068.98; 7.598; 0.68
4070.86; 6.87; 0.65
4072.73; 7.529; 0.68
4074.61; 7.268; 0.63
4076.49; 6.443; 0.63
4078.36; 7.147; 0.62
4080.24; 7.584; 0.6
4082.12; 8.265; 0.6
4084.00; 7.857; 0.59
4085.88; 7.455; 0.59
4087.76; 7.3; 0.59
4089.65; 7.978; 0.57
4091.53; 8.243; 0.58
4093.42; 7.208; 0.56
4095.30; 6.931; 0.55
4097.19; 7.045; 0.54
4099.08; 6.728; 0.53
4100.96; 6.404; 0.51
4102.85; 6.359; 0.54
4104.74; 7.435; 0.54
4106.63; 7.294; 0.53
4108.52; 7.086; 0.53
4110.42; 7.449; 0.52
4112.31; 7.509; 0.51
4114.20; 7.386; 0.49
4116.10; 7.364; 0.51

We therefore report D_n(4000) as 1.9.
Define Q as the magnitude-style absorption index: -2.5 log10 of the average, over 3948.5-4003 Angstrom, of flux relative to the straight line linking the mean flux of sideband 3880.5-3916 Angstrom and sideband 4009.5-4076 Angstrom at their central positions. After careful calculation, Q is 0.177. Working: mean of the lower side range 5.01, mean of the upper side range 7.58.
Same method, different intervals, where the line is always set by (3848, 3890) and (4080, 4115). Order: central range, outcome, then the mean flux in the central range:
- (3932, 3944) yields 0.42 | 3.34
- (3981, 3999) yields -0.23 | 7.06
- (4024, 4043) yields -0.20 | 7.65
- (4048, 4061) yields -0.15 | 7.67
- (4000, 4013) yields -0.23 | 7.39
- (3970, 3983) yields 0.14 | 4.84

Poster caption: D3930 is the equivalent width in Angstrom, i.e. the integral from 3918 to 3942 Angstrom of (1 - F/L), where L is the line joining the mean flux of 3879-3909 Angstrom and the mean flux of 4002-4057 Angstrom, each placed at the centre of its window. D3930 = 7.83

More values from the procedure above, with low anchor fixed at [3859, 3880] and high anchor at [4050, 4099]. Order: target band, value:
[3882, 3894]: -0.9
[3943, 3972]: 6.5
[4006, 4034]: -4.7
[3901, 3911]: -1.6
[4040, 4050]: -0.9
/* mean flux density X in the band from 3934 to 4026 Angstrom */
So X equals 5.75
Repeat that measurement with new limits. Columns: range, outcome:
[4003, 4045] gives 7.61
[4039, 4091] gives 7.53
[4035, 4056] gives 7.71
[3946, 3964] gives 4.84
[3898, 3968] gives 4.49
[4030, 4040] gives 7.46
